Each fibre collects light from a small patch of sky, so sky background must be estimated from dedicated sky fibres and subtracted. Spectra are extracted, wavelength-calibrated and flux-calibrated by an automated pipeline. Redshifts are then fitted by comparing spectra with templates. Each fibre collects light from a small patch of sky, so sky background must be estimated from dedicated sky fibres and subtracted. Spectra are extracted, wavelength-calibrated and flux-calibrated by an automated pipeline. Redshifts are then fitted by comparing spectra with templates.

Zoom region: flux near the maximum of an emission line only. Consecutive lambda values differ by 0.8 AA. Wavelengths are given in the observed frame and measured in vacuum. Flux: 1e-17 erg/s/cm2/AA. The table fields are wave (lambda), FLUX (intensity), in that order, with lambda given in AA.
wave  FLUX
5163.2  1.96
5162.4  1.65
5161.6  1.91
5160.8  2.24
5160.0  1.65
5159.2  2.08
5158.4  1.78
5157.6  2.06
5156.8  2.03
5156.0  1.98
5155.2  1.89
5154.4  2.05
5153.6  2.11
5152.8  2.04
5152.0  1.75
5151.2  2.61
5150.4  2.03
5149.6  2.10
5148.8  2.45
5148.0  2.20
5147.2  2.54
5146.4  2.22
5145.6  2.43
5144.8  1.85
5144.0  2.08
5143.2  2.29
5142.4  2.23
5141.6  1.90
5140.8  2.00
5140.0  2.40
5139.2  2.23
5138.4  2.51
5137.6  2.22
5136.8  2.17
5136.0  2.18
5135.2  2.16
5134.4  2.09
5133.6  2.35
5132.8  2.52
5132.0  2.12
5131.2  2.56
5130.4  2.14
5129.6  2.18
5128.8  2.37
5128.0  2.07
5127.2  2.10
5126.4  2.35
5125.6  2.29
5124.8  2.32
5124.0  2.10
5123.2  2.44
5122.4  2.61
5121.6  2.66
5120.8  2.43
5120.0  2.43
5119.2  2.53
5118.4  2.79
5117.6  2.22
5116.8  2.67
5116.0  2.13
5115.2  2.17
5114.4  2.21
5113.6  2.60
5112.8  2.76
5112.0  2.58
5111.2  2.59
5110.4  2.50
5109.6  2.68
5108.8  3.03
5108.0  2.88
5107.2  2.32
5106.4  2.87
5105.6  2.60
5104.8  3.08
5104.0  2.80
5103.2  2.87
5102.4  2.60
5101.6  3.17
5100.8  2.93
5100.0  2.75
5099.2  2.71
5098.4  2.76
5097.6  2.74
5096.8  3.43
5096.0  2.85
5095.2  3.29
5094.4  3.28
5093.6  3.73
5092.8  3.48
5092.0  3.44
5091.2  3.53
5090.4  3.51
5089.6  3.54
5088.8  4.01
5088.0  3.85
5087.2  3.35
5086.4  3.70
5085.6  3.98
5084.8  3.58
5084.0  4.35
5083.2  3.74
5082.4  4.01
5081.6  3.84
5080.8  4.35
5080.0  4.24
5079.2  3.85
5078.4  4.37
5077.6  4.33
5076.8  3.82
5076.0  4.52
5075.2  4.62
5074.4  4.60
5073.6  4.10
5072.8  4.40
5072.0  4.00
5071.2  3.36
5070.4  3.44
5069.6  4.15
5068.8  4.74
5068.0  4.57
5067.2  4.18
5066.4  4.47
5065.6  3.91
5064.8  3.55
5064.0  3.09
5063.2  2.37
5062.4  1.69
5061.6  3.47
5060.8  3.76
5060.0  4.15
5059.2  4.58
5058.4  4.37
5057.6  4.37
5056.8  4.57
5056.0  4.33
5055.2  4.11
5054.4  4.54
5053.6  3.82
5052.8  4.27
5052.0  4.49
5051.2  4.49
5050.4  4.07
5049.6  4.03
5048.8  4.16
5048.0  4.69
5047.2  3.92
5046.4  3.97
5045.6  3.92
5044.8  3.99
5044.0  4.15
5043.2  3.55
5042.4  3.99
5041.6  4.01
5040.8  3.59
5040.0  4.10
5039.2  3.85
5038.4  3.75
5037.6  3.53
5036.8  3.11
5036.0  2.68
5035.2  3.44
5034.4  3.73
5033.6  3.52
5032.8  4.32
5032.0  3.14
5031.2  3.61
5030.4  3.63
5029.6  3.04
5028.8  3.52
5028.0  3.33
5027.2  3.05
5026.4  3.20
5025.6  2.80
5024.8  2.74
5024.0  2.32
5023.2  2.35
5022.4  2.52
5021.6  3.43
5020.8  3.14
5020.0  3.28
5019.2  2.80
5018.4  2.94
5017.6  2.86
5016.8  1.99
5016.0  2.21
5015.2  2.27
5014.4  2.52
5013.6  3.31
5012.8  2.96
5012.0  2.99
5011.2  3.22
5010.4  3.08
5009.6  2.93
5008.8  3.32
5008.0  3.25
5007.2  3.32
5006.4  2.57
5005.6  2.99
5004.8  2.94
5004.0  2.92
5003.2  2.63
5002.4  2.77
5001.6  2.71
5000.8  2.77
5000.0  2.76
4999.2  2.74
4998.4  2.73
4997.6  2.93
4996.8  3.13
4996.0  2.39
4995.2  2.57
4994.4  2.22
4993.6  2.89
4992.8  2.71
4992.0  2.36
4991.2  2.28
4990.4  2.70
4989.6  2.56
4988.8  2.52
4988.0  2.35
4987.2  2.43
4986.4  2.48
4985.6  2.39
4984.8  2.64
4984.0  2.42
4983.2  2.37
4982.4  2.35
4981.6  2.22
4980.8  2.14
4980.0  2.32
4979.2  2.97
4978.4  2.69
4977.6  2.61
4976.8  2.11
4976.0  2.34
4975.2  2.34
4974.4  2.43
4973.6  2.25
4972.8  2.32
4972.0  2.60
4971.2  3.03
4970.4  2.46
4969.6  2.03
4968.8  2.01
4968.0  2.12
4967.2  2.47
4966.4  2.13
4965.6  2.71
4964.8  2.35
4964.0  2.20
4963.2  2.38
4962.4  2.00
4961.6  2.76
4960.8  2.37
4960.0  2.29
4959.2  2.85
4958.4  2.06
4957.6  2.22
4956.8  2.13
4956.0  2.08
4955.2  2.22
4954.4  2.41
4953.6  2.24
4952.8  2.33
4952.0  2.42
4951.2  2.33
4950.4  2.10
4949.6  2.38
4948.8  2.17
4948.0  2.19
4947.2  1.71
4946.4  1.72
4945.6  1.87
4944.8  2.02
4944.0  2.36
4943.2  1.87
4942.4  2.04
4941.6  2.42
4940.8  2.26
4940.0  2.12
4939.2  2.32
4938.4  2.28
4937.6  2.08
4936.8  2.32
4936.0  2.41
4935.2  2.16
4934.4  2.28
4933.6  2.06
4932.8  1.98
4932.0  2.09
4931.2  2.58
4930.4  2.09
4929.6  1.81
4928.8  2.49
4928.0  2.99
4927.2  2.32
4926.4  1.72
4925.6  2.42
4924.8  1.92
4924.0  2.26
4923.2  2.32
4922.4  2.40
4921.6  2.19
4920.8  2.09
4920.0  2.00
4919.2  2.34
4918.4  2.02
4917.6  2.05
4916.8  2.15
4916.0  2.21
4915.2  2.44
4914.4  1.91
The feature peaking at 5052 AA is C IV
